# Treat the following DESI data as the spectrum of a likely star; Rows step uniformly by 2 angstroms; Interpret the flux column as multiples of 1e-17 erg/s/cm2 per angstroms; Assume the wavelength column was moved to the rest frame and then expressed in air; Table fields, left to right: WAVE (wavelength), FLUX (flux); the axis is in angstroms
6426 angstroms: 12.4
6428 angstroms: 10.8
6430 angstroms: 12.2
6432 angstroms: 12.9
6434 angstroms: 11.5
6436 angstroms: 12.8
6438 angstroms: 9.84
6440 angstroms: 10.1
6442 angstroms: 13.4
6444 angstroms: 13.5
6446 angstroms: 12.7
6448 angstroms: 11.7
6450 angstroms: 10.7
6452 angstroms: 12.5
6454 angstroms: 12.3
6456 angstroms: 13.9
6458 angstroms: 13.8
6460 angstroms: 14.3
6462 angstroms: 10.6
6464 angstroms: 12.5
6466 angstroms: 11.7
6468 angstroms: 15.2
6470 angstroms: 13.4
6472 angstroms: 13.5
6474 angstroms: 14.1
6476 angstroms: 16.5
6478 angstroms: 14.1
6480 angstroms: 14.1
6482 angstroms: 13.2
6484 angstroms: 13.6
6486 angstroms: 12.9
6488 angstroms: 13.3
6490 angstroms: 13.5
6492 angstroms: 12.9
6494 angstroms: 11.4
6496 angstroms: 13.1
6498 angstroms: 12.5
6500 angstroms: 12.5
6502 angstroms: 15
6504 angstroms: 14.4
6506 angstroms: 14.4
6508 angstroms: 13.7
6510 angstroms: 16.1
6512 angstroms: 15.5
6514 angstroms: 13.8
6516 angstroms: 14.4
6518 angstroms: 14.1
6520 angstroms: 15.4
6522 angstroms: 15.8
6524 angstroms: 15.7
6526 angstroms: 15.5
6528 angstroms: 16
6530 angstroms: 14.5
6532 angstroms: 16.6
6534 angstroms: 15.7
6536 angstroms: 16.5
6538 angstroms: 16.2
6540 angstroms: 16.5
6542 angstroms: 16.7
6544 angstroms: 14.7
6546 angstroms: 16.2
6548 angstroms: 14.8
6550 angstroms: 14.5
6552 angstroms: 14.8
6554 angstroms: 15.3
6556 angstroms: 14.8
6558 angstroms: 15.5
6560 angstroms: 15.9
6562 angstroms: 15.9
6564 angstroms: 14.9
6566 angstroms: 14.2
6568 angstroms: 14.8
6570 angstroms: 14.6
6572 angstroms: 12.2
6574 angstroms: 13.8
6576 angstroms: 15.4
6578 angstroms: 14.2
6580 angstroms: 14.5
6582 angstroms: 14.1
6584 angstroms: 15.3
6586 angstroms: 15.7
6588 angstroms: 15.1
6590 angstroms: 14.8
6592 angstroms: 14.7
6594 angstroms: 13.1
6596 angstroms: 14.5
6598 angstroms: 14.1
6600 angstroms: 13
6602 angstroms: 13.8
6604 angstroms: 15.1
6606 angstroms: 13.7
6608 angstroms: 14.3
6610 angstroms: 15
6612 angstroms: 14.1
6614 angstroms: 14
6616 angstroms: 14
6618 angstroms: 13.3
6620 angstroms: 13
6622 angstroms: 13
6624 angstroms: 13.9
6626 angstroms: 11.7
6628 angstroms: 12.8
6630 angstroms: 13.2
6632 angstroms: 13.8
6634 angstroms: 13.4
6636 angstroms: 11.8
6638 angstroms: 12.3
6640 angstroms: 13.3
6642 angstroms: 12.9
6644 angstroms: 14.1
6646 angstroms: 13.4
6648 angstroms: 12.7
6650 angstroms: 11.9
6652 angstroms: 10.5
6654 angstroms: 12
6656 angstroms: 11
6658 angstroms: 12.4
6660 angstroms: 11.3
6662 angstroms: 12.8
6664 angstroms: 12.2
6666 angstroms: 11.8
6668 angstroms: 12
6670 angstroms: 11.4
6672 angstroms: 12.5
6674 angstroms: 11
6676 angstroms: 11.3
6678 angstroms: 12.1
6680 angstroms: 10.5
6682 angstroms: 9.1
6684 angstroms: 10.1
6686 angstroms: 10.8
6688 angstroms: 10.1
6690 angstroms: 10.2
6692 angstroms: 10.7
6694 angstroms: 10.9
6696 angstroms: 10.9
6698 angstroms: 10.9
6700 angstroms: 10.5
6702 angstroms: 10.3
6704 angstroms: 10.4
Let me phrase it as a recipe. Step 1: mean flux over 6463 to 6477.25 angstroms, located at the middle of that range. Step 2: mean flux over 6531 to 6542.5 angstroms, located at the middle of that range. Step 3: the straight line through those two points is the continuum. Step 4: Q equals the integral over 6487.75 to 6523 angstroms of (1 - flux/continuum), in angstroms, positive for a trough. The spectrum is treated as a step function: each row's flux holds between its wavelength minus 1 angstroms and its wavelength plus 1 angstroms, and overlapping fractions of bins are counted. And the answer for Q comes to 2.7 angstroms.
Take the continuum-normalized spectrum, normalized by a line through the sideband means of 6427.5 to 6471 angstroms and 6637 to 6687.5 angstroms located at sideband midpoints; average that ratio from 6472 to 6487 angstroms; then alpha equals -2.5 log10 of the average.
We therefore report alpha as -0.142 mag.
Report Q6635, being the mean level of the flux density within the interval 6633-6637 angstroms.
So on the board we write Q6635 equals 12.6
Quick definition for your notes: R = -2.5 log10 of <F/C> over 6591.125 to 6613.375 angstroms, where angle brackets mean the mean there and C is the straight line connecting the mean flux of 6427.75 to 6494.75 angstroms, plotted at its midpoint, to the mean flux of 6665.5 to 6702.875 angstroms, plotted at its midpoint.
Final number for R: -0.21 mag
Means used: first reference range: 12.8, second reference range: 10.9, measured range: 14.1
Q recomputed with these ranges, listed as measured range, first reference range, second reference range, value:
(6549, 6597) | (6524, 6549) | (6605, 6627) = 0.4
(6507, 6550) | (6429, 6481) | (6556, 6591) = -4.3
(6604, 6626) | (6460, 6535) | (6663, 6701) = -3.0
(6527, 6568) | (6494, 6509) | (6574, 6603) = -4.4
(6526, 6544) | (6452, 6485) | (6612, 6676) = -3.9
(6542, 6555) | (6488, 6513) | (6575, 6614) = -1.0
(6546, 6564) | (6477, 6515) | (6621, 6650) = -2.5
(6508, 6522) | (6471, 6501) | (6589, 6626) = -1.4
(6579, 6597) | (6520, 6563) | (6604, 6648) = -0.3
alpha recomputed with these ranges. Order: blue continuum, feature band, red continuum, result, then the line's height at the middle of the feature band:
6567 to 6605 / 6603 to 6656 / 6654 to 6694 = -0.028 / 12.8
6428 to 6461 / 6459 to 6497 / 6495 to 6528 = 0.005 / 13.4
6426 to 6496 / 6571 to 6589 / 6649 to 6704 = -0.214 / 11.9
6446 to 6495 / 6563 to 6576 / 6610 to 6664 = -0.099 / 13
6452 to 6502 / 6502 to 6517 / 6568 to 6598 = -0.076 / 13.7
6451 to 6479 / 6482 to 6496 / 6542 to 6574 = 0.070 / 13.8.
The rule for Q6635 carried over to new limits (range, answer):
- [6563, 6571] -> 14.6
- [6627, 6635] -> 13.3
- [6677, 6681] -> 11.3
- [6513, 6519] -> 14.1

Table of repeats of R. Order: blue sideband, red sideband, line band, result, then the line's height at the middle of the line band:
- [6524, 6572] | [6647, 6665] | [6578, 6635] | -0.04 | 13.5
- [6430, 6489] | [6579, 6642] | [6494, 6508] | -0.03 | 13.2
